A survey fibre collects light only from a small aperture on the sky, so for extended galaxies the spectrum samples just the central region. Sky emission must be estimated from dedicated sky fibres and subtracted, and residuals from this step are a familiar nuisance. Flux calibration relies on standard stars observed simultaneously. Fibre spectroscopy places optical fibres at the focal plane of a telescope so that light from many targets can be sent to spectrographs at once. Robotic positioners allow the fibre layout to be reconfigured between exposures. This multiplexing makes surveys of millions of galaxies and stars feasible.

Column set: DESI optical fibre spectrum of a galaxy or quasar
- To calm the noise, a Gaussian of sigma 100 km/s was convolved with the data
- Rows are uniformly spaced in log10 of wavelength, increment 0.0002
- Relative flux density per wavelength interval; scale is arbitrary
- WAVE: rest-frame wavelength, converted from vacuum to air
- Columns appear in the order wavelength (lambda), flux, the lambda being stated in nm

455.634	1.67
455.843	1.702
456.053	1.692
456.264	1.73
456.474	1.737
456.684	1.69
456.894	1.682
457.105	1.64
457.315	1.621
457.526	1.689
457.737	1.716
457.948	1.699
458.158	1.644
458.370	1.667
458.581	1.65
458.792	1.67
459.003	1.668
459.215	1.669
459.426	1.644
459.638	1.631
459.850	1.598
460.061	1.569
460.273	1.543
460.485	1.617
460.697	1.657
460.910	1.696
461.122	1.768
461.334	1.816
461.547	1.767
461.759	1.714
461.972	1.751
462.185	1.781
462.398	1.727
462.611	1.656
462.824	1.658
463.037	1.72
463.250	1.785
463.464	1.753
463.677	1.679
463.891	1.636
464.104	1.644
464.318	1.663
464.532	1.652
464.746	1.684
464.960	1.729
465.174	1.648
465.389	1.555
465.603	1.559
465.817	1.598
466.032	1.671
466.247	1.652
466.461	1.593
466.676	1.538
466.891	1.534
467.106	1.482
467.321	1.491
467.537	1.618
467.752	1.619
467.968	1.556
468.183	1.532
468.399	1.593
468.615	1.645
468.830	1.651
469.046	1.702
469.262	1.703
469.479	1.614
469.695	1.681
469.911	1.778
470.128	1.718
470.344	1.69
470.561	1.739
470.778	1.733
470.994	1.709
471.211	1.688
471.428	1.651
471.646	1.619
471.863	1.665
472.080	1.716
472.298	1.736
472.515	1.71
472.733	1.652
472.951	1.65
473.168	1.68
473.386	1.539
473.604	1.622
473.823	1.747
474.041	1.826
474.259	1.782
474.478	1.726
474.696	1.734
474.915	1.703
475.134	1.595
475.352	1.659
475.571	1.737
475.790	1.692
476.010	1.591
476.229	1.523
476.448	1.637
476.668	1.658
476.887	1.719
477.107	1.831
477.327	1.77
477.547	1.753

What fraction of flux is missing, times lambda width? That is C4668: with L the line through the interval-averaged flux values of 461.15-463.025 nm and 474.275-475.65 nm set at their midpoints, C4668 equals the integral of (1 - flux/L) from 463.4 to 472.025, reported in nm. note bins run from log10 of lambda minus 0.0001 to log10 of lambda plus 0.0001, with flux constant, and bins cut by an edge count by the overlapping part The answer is 0.39 nm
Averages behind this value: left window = 1.73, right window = 1.7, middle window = 1.64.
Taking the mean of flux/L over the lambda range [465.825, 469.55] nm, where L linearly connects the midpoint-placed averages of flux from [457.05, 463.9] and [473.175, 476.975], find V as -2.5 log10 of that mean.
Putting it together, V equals 0.05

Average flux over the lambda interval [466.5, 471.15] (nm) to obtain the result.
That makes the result 1.63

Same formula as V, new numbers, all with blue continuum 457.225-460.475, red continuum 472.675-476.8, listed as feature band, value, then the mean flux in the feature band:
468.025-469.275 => 0.020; 1.63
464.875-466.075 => 0.022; 1.62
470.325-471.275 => -0.032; 1.72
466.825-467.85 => 0.075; 1.55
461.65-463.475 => -0.048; 1.73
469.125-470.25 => -0.023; 1.7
